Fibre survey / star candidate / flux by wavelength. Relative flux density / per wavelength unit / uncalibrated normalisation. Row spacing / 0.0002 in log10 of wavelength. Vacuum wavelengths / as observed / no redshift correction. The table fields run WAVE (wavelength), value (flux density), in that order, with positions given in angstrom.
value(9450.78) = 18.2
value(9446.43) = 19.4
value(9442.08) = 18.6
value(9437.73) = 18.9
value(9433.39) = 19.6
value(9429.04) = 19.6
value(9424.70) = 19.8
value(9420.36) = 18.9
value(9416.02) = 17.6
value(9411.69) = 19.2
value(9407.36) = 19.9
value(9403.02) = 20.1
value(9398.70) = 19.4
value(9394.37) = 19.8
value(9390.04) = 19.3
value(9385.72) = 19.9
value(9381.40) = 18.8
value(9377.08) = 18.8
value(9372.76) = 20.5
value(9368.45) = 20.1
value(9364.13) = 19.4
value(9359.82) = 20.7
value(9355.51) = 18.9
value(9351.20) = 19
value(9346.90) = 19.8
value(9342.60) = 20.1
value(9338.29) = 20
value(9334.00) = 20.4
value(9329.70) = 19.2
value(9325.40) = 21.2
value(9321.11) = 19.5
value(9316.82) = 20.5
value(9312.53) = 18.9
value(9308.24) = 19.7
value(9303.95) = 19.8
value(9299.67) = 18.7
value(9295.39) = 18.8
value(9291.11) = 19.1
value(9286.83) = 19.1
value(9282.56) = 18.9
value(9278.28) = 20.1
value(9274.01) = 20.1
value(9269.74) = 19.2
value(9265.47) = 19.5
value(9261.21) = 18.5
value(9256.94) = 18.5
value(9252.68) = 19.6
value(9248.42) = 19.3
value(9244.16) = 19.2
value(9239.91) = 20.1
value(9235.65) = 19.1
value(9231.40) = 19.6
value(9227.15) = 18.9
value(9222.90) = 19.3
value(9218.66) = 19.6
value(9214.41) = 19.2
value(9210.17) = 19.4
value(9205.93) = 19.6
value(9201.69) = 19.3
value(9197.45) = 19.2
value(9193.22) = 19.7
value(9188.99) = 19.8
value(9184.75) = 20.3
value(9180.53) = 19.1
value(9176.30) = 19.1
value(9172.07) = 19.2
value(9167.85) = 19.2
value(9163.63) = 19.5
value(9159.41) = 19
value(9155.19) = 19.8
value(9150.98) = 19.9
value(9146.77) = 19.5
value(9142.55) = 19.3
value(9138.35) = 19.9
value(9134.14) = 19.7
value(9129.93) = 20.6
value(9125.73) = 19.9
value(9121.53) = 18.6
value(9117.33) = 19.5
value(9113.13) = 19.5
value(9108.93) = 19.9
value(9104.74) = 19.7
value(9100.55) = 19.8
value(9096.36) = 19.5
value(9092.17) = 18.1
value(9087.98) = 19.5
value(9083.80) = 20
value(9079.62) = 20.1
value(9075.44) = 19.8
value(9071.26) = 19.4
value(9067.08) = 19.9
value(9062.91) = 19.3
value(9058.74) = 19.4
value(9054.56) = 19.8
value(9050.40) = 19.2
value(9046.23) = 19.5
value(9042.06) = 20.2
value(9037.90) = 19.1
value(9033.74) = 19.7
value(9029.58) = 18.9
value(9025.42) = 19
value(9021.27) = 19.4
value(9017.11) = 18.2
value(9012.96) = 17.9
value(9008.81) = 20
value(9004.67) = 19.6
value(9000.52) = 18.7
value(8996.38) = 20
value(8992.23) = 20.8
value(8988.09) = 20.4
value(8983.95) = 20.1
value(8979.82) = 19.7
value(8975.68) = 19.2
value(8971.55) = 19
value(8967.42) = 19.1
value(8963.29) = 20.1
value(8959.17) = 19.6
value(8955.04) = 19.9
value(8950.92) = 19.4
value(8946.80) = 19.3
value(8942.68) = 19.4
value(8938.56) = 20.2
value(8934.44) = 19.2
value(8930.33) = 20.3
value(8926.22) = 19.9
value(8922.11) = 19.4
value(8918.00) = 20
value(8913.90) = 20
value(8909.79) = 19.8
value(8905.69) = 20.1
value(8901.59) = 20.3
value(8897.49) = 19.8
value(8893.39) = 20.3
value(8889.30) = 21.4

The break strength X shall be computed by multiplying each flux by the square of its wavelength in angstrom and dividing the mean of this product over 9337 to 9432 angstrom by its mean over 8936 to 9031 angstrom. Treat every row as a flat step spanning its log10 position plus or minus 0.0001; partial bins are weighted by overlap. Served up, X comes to 1.1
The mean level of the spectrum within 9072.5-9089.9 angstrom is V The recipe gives 19.8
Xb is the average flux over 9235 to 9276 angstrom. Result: 19.3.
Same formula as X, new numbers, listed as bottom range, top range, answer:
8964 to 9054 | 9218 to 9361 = 1.07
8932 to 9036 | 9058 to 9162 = 1.03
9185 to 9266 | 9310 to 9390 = 1.05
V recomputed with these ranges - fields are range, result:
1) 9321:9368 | 19.9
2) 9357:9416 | 19.6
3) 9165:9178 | 19.2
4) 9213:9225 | 19.4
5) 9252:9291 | 19.3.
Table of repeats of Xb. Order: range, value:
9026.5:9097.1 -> 19.5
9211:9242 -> 19.4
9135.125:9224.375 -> 19.5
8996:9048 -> 19.2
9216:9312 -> 19.3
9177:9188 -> 19.6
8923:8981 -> 19.6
